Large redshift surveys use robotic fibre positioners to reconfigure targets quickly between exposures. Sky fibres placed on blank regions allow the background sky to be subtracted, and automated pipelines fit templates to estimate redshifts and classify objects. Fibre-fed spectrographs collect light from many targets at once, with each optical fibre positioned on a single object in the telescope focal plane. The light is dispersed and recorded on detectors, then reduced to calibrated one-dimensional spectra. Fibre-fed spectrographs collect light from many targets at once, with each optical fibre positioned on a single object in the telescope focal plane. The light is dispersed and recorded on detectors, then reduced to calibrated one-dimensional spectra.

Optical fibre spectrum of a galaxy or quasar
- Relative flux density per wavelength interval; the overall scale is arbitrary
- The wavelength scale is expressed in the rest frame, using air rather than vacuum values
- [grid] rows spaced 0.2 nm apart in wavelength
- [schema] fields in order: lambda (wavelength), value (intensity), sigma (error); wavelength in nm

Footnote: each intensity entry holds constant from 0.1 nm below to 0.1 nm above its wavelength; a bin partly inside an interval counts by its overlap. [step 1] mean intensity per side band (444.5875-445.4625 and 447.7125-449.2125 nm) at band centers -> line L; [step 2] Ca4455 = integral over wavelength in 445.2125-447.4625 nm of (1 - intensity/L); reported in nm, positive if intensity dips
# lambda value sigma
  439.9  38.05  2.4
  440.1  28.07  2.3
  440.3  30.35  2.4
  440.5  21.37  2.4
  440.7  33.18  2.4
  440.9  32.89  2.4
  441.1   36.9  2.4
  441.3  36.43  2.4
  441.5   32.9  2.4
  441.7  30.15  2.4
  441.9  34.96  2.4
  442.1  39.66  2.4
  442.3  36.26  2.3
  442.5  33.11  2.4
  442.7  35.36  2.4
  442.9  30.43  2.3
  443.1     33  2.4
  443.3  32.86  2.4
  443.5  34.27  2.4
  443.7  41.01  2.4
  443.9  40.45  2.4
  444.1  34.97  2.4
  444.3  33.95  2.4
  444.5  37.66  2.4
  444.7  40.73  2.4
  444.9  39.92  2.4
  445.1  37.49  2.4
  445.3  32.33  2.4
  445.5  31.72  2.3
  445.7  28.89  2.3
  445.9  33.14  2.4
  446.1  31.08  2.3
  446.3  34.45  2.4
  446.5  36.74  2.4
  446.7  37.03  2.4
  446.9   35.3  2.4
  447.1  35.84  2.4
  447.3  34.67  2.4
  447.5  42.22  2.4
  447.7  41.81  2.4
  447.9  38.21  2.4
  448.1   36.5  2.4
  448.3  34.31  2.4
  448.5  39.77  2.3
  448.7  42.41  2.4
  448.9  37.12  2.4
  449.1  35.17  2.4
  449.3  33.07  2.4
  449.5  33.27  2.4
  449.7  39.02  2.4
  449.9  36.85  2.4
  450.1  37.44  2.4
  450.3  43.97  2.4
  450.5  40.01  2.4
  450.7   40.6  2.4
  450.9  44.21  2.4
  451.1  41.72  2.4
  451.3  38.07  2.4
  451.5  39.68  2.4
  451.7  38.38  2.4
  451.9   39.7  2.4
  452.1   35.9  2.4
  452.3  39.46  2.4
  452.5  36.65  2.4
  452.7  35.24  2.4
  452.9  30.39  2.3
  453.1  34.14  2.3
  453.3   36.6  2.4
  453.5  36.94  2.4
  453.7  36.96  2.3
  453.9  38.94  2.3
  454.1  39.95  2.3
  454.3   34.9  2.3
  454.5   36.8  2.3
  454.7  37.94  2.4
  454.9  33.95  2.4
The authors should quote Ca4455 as 0.208 nm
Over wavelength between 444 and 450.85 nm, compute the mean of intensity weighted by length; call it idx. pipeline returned 36.8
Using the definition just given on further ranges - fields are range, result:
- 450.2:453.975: 38.3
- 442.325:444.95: 35.9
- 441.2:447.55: 35.2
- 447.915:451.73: 38.5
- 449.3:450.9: 38.7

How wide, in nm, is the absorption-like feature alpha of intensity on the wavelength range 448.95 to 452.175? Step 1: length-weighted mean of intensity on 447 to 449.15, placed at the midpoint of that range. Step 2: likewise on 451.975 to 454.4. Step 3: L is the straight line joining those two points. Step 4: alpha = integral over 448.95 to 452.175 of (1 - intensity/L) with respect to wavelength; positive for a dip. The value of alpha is -0.12 nm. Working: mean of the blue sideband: 38.1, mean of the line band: 38.6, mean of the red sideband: 36.4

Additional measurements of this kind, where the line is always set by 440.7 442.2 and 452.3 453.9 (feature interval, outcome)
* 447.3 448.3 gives -0.09 nm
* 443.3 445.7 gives -0.09 nm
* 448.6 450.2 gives -0.06 nm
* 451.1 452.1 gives -0.09 nm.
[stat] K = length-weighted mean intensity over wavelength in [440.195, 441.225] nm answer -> 31.1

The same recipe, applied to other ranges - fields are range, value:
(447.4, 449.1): 38.8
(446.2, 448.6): 37.2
